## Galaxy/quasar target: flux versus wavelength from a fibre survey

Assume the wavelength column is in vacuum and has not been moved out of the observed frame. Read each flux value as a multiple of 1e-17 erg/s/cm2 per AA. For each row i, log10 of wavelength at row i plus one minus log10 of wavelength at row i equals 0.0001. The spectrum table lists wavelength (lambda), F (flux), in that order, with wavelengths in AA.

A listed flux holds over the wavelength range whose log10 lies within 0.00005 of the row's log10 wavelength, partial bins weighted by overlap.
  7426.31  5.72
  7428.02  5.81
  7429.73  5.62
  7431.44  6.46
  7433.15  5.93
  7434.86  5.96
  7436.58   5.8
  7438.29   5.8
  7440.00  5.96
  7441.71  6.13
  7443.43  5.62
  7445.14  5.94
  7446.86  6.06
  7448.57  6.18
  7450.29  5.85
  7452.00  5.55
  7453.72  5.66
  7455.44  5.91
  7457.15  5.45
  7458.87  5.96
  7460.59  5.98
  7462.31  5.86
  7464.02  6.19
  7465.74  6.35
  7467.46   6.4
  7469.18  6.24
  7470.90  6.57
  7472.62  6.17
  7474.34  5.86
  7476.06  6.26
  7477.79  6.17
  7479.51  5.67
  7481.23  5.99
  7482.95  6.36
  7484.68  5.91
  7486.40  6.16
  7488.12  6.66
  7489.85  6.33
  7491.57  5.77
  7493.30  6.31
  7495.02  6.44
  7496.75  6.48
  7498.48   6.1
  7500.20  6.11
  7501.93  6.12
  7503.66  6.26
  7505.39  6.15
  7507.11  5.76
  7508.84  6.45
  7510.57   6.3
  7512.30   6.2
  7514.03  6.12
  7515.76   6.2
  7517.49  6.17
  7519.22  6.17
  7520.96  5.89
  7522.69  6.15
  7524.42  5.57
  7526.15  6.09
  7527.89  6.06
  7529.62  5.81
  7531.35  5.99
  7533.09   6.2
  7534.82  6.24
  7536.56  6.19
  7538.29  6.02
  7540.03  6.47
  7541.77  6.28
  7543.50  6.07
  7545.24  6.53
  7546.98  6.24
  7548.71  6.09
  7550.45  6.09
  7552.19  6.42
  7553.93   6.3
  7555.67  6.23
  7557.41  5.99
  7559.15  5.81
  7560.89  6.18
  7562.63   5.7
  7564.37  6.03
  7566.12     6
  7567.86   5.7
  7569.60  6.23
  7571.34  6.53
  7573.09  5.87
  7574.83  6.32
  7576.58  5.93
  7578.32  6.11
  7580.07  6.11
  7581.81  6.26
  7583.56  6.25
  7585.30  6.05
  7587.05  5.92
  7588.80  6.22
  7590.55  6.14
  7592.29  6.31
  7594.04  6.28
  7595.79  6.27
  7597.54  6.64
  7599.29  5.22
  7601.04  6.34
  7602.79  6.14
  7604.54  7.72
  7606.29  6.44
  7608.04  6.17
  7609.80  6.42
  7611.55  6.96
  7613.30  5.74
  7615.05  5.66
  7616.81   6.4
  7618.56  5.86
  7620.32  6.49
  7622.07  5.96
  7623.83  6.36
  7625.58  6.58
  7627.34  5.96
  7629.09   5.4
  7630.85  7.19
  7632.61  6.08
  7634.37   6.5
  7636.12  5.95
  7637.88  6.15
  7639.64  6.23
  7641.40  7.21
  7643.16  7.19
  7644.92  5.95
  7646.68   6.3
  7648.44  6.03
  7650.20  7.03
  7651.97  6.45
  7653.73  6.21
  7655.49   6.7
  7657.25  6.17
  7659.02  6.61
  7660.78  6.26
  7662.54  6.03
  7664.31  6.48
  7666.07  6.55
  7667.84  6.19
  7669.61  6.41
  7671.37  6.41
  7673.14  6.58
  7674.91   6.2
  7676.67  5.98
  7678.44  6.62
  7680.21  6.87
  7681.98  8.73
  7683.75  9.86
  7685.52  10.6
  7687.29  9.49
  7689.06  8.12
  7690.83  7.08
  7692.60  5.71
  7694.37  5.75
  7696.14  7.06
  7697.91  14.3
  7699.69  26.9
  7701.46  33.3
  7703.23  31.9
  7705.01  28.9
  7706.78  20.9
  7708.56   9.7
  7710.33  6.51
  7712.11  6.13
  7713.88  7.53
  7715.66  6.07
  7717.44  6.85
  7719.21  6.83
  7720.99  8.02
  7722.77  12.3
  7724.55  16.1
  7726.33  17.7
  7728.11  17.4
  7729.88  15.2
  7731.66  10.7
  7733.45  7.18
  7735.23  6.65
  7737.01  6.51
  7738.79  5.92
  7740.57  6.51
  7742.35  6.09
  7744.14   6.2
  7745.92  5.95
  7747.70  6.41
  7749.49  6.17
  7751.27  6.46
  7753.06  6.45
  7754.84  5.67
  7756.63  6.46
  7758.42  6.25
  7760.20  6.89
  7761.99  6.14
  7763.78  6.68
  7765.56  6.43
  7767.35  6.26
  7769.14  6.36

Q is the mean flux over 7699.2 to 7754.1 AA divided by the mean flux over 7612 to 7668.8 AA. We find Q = 1.85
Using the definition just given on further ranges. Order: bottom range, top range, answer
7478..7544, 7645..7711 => 1.64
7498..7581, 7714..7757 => 1.40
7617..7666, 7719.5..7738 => 1.82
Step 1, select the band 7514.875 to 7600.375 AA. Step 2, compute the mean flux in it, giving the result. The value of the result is 6.11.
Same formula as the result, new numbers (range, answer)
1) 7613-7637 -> 6.16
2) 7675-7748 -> 11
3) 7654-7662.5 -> 6.38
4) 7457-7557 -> 6.15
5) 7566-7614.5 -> 6.23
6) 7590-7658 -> 6.33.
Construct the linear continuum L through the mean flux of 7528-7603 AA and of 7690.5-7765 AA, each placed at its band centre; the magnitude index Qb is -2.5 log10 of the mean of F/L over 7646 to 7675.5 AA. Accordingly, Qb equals 0.34 mag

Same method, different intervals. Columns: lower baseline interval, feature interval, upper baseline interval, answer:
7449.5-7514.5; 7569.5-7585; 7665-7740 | 0.31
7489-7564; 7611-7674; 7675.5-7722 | 0.48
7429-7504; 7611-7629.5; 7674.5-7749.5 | 0.43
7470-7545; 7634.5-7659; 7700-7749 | 0.46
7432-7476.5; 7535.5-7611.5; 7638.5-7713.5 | 0.27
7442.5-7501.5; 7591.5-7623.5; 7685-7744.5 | 0.43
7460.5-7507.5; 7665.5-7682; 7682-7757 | 0.45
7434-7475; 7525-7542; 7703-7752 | 0.19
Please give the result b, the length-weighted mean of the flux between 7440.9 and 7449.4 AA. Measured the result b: 5.98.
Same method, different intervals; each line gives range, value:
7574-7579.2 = 6.11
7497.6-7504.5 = 6.15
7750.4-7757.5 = 6.26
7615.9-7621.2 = 6.24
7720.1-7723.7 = 10.2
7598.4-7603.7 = 5.92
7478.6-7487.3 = 6.03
